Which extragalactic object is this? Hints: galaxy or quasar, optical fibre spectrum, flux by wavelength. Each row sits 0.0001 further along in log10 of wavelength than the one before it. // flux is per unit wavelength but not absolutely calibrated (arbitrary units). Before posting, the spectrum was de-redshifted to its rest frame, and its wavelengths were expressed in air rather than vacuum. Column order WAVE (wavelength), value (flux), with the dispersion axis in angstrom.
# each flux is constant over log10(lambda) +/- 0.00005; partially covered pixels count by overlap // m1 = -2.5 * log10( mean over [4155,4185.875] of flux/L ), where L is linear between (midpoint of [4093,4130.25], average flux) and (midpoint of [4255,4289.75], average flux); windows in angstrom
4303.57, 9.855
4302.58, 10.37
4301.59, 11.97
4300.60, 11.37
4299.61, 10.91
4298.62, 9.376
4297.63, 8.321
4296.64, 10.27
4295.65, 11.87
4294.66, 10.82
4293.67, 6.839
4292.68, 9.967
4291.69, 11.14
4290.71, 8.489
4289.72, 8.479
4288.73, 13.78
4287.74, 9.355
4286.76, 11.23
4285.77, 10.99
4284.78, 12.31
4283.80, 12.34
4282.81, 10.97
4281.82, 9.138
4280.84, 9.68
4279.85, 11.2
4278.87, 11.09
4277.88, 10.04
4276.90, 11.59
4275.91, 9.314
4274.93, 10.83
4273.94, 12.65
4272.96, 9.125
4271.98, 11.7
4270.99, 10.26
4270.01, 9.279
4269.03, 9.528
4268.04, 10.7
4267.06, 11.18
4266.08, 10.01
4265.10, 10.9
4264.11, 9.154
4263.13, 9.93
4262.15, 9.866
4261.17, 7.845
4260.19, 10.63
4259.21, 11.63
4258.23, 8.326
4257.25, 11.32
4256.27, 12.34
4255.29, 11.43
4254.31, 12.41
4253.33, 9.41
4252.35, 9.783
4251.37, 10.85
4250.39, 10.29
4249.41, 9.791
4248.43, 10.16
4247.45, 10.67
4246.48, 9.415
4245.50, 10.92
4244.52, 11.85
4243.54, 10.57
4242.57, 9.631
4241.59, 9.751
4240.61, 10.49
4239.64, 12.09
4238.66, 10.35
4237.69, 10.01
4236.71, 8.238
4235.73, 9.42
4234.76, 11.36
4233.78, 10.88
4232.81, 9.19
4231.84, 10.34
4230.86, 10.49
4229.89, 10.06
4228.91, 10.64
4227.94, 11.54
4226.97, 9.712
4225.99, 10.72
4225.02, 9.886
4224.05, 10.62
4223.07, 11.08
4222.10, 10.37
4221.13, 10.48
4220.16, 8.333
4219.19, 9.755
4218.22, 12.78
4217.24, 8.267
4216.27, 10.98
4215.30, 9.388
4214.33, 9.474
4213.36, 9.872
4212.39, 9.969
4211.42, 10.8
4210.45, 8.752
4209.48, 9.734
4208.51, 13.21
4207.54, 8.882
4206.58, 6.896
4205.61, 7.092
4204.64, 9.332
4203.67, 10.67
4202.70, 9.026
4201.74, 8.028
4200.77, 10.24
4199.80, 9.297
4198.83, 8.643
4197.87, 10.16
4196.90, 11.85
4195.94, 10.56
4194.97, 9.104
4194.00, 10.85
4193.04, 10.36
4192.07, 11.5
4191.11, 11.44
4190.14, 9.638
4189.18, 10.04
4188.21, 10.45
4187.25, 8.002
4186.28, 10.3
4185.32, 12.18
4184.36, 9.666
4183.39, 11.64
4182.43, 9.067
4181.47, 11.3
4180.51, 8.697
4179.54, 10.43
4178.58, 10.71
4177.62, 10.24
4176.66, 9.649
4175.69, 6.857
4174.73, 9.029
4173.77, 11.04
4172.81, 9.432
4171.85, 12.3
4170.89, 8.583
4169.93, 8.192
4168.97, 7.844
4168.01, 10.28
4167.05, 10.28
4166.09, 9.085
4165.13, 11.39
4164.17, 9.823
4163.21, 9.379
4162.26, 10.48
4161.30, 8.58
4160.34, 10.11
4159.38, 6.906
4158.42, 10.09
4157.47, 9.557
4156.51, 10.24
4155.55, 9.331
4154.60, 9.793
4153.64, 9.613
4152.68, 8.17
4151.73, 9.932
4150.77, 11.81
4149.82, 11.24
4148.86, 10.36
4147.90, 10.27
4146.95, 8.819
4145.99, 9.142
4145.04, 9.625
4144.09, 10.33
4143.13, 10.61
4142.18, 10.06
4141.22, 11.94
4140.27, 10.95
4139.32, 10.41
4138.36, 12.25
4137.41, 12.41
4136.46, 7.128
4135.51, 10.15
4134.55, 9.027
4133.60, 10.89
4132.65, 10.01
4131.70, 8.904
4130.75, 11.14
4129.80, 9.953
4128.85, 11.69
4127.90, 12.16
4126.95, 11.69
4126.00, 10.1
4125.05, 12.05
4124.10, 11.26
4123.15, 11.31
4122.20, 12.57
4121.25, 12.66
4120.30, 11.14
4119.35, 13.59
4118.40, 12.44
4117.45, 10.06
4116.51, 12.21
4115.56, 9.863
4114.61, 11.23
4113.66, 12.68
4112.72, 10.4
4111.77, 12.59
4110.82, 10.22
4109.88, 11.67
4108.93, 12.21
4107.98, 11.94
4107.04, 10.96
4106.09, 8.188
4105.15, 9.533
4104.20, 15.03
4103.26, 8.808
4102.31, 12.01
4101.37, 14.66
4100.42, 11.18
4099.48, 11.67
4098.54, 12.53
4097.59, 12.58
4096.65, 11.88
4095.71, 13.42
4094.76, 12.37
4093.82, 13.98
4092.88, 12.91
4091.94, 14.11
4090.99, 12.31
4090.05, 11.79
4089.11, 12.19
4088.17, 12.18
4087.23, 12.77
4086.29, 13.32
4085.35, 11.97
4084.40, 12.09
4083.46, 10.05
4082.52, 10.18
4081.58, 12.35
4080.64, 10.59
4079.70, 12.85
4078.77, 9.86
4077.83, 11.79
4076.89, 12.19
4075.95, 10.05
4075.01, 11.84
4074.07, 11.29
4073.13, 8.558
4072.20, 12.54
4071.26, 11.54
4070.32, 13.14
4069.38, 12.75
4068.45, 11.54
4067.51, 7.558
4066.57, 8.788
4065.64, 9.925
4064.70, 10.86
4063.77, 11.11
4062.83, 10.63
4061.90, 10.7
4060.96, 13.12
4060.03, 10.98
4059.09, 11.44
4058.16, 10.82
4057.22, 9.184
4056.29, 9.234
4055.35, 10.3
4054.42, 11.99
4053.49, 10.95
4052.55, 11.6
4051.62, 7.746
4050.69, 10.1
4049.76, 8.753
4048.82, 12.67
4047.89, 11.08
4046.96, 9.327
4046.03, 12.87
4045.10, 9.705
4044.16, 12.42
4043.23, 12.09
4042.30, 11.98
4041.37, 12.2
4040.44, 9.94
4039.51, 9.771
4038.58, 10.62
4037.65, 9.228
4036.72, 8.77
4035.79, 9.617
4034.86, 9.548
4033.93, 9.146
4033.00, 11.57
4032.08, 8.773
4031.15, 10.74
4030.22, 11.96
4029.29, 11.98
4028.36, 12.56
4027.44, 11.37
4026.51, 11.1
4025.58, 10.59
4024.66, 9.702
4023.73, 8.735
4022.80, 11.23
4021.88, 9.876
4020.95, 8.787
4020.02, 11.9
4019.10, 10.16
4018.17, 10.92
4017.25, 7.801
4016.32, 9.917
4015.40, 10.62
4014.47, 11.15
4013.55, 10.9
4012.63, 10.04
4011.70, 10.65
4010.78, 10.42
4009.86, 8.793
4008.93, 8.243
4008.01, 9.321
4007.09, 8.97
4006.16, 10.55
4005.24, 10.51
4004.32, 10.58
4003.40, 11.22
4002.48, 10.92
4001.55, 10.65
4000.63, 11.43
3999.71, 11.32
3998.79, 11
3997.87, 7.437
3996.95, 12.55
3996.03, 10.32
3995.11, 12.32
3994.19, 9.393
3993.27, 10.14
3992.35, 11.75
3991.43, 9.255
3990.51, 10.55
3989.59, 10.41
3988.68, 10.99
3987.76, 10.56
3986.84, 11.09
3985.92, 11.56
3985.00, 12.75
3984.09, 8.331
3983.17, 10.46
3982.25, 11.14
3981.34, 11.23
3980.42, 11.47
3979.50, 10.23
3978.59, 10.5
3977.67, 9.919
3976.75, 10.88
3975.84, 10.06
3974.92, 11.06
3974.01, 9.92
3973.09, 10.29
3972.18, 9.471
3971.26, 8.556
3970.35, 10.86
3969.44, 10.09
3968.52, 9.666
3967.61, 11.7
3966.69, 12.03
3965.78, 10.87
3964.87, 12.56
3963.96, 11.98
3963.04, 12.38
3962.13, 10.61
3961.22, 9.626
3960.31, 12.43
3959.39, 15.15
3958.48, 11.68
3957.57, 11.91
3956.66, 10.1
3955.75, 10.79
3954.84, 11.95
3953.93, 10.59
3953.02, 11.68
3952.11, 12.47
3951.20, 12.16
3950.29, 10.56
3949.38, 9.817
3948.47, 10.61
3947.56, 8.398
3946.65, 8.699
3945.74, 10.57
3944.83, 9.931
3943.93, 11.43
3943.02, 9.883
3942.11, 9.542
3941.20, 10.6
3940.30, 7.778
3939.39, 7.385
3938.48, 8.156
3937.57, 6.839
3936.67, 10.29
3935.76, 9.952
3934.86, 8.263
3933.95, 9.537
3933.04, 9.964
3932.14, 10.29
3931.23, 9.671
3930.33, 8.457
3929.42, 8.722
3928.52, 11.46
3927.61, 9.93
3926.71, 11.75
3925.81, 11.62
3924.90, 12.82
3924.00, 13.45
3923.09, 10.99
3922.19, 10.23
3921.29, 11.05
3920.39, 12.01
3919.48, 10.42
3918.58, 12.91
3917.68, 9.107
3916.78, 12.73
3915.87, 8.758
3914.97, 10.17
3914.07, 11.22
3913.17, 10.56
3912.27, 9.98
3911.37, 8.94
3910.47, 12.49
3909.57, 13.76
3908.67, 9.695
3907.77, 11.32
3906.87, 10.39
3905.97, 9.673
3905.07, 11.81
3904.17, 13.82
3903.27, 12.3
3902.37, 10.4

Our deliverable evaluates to 0.16 mag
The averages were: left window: 11.7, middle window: 9.77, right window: 10.6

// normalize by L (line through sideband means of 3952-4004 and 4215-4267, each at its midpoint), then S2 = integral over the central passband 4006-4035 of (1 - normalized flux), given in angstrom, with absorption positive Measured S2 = 1.48 angstrom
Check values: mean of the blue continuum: 10.9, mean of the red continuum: 10.3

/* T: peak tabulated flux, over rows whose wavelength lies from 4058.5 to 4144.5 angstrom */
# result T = 15.03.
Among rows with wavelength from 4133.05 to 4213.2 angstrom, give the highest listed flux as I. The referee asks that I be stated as 13.21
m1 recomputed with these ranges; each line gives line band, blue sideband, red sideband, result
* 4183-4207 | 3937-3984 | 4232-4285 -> 0.06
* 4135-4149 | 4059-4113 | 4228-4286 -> 0.09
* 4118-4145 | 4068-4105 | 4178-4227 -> 0.02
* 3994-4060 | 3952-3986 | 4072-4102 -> 0.10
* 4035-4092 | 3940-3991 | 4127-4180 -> -0.07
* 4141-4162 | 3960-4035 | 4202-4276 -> 0.05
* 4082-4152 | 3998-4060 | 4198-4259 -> -0.11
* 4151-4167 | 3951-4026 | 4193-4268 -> 0.08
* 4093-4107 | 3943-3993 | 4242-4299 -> -0.13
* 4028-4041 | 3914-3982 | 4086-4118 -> 0.10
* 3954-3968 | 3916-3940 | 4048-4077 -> -0.13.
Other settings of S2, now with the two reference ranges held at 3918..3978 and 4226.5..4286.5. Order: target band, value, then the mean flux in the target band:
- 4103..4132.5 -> -2.24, 11.3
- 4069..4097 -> -3.84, 12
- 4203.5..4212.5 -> 0.86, 9.48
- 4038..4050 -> -0.60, 11.1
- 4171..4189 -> 0.79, 10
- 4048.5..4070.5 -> -0.19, 10.6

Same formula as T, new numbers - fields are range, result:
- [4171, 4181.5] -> 12.3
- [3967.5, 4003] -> 12.75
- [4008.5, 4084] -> 13.14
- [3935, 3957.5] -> 12.47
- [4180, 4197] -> 12.18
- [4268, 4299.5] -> 13.78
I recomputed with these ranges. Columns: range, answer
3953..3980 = 15.15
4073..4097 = 14.11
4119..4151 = 13.59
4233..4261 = 12.41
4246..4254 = 10.85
